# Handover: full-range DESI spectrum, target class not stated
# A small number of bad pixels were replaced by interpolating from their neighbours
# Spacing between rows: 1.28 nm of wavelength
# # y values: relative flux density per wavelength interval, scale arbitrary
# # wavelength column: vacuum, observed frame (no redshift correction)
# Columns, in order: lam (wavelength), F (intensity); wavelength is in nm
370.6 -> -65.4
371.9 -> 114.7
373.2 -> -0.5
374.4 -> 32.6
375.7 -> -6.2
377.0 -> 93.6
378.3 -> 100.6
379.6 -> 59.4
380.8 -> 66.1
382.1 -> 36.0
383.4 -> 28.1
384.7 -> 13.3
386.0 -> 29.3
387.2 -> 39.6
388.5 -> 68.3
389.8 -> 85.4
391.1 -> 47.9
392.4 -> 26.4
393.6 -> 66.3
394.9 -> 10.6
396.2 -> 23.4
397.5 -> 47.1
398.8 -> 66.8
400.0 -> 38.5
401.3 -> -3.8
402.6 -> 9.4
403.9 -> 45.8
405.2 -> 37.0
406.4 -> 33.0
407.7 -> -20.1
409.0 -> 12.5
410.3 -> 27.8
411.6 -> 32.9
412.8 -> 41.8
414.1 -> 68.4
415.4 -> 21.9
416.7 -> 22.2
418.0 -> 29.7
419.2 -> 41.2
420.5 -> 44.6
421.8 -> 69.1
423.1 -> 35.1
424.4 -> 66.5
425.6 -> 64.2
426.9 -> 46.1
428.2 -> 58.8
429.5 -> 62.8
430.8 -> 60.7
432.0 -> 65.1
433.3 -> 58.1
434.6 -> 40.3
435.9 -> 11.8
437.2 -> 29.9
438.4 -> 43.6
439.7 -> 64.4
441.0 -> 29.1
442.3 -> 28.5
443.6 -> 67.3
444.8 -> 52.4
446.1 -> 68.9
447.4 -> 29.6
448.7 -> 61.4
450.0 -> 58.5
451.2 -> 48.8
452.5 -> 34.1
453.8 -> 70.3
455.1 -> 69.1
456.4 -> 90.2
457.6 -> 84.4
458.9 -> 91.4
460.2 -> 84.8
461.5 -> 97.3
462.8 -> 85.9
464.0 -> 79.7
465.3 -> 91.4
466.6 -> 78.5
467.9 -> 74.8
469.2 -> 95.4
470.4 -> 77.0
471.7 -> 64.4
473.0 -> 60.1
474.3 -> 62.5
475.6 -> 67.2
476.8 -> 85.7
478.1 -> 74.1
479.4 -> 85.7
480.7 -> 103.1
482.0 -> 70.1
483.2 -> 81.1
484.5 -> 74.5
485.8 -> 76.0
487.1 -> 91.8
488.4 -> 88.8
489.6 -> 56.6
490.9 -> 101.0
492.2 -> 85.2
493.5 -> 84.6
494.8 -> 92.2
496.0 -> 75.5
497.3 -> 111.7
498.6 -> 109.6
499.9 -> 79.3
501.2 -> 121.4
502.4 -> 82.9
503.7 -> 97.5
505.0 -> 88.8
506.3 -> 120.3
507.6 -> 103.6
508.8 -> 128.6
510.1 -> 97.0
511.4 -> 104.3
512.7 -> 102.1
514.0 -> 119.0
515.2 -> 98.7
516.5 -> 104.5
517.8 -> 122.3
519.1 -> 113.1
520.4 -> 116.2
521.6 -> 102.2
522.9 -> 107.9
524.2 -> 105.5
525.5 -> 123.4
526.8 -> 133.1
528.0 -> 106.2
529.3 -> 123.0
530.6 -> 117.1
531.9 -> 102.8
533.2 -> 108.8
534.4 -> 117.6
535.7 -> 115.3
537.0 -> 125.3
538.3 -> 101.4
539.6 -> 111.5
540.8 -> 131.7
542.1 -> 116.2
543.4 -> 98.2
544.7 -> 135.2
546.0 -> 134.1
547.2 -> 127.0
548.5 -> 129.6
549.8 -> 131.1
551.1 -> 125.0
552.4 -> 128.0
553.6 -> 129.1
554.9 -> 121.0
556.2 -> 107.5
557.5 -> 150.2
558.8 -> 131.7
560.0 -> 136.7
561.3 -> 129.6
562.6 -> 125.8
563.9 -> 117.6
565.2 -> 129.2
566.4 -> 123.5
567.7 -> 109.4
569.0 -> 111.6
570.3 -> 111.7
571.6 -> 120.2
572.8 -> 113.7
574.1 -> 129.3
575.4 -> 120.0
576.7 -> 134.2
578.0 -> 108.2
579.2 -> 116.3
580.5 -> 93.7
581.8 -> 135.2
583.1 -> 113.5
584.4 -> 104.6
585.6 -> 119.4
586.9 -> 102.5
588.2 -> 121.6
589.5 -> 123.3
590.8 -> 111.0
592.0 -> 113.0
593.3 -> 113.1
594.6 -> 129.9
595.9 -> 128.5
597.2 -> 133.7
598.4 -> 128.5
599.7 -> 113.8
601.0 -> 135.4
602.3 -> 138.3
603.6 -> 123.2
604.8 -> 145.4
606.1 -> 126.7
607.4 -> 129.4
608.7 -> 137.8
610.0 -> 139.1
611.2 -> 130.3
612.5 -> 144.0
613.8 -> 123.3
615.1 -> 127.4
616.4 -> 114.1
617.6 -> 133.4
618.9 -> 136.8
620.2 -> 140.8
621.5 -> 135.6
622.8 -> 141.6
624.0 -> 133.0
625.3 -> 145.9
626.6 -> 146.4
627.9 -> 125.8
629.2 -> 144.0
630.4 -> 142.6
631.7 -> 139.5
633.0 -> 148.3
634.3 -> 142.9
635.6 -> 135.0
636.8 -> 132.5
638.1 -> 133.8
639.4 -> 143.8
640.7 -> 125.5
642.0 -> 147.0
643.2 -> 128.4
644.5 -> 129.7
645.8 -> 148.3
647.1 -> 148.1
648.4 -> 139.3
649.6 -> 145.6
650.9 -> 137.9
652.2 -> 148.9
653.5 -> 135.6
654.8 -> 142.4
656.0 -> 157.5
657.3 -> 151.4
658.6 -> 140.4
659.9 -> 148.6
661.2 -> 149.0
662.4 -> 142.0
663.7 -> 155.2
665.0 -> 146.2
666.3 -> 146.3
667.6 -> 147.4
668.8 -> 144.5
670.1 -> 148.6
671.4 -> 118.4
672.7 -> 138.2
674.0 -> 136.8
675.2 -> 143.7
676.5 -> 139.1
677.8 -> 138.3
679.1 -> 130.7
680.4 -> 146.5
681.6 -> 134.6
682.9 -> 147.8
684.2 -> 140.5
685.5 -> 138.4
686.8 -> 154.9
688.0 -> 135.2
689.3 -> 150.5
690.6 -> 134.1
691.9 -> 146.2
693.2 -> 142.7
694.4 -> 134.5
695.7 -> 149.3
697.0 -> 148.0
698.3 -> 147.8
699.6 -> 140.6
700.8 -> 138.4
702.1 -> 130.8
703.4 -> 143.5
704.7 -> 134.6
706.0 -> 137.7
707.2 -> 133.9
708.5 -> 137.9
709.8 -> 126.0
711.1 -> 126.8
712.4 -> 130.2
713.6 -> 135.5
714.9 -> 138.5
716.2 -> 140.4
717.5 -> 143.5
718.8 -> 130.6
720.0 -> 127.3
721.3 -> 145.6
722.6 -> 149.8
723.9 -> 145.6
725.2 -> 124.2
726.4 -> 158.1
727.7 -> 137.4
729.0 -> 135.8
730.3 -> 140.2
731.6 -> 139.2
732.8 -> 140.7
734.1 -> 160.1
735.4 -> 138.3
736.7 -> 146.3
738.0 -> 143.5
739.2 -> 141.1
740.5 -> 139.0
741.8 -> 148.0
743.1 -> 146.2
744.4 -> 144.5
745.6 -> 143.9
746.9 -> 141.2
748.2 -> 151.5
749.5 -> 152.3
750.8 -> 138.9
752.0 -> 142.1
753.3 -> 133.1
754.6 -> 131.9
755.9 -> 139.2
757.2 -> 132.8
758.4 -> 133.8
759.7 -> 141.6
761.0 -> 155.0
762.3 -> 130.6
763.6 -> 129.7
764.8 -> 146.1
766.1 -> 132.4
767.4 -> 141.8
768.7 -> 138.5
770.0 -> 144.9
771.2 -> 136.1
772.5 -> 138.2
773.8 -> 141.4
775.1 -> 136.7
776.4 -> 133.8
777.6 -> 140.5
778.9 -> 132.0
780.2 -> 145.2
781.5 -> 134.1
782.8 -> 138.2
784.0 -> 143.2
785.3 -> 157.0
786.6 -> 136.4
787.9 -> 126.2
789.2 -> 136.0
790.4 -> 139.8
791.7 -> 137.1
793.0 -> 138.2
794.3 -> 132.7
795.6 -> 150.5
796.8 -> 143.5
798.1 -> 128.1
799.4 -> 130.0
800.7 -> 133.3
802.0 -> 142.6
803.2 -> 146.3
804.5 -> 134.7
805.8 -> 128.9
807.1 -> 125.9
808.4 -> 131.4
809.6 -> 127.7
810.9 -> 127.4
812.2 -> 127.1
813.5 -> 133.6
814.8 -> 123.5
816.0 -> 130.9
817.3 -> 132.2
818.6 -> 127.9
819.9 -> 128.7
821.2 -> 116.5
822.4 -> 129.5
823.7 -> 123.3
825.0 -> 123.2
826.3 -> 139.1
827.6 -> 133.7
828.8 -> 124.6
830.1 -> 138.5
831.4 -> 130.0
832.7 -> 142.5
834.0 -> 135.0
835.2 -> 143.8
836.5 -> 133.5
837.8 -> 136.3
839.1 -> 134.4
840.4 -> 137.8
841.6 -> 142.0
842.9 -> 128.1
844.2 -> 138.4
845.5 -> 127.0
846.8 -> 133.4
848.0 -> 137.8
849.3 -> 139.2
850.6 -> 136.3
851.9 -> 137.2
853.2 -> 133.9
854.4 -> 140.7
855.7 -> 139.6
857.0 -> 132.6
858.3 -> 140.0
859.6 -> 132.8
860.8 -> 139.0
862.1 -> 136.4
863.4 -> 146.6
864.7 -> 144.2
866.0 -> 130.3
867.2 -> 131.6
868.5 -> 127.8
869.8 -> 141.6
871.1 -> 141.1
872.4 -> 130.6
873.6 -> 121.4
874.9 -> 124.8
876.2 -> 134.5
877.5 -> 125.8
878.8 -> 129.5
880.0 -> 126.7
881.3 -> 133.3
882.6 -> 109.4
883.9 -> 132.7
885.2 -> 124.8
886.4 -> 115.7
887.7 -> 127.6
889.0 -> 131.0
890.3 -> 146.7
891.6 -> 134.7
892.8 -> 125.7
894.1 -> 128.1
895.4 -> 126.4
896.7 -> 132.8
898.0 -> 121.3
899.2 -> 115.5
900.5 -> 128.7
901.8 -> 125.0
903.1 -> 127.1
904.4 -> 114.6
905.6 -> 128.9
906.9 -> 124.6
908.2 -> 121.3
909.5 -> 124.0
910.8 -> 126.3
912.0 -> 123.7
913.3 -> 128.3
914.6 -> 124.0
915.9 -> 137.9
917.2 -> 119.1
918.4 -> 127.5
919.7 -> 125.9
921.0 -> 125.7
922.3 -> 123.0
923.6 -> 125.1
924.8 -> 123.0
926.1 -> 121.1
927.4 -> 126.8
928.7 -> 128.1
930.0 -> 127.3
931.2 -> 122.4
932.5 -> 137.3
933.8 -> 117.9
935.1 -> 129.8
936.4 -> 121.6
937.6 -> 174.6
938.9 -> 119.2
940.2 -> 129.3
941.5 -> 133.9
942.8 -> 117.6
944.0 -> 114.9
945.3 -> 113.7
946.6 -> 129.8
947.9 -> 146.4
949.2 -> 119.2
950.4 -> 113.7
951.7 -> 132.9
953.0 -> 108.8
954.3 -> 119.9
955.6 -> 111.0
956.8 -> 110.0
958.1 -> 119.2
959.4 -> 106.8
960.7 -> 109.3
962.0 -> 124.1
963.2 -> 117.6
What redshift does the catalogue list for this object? 0.14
